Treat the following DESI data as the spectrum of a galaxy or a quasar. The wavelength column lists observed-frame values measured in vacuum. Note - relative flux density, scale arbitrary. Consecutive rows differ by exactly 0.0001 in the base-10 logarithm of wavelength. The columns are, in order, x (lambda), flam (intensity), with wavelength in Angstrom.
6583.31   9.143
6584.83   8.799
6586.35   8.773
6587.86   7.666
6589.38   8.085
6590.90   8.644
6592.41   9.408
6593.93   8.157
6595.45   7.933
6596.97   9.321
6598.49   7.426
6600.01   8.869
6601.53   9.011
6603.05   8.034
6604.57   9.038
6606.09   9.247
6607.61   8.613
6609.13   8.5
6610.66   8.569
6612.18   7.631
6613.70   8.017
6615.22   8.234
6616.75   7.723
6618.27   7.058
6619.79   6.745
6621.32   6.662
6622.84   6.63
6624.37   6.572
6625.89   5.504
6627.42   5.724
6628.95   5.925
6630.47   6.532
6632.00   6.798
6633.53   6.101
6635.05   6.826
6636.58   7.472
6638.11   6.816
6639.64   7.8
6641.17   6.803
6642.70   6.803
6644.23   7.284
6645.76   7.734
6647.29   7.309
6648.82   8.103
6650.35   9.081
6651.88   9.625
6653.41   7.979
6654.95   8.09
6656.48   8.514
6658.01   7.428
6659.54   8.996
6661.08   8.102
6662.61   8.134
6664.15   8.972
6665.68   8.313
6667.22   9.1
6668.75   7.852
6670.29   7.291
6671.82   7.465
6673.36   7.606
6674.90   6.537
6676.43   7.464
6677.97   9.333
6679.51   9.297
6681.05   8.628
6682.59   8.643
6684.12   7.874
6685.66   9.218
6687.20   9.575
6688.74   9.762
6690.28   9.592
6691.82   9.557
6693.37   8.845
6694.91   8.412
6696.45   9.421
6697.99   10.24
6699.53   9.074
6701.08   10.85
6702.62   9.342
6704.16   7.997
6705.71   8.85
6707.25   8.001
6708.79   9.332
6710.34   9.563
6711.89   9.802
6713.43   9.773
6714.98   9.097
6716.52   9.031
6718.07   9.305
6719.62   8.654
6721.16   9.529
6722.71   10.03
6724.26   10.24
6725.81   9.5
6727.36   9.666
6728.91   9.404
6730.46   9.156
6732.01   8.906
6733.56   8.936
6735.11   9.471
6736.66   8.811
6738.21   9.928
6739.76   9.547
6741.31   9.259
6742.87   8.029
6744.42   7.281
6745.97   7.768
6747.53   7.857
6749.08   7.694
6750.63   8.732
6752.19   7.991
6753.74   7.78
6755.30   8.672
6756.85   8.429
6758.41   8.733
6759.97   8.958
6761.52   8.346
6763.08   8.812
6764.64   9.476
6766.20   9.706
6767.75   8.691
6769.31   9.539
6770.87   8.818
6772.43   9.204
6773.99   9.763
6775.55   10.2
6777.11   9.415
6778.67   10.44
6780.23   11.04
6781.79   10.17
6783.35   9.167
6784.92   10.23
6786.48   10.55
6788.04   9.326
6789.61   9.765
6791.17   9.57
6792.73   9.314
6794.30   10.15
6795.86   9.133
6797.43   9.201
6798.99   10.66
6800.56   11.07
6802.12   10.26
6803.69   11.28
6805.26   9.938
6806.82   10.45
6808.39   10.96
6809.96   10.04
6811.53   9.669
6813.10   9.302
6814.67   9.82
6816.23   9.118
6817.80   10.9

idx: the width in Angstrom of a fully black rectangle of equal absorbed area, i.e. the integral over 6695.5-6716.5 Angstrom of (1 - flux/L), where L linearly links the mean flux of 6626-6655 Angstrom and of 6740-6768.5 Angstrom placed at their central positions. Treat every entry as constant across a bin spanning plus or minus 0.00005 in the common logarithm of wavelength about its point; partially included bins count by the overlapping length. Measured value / -3.6 Angstrom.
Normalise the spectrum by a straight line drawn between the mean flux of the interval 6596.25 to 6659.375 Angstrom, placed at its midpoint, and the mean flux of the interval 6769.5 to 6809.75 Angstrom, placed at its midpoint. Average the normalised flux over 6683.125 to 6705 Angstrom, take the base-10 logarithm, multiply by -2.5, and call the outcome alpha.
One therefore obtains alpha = -0.08 mag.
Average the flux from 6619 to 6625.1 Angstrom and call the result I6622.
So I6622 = 6.65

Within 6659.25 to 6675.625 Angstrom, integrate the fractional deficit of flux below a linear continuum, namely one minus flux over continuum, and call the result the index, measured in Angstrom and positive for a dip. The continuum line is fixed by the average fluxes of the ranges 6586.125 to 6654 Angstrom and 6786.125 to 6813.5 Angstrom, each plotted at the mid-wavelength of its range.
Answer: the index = 0.6 Angstrom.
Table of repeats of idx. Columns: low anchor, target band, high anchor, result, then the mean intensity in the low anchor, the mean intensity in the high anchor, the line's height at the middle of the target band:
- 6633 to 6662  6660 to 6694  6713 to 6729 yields -0.3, 7.75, 9.47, 8.44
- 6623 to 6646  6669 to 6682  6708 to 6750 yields -0.4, 6.69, 9.09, 7.73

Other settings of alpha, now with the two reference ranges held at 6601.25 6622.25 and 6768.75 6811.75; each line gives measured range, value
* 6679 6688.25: -0.01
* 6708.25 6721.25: -0.02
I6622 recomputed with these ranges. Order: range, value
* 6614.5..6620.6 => 7.42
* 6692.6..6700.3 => 9.21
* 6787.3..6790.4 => 9.54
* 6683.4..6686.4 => 8.55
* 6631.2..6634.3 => 6.46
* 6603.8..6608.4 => 8.97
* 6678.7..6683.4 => 8.86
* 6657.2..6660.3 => 8.23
